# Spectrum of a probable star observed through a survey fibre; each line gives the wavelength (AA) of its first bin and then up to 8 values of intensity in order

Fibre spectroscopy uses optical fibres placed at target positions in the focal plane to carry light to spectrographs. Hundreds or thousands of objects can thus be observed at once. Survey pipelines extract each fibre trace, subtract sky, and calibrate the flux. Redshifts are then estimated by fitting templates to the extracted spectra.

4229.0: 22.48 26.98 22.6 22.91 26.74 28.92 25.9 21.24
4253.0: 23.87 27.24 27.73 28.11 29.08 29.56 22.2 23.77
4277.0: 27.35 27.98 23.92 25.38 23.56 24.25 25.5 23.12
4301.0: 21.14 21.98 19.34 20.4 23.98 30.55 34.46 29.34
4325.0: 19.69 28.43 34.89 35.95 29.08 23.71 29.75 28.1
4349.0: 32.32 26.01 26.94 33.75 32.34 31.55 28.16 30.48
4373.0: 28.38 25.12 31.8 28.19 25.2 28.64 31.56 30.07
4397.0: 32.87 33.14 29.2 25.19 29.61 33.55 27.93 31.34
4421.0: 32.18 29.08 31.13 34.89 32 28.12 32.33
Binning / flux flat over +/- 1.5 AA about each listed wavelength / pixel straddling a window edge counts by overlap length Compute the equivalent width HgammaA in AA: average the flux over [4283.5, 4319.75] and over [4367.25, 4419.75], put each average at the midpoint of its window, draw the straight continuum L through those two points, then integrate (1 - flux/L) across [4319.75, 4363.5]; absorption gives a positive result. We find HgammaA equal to -4.8 AA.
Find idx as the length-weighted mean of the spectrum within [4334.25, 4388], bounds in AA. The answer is 29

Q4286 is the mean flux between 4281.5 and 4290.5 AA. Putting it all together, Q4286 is 24.3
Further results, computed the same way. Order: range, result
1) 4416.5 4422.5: 31.8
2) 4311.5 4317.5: 27.3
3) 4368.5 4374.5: 29.4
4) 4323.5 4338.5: 29.6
